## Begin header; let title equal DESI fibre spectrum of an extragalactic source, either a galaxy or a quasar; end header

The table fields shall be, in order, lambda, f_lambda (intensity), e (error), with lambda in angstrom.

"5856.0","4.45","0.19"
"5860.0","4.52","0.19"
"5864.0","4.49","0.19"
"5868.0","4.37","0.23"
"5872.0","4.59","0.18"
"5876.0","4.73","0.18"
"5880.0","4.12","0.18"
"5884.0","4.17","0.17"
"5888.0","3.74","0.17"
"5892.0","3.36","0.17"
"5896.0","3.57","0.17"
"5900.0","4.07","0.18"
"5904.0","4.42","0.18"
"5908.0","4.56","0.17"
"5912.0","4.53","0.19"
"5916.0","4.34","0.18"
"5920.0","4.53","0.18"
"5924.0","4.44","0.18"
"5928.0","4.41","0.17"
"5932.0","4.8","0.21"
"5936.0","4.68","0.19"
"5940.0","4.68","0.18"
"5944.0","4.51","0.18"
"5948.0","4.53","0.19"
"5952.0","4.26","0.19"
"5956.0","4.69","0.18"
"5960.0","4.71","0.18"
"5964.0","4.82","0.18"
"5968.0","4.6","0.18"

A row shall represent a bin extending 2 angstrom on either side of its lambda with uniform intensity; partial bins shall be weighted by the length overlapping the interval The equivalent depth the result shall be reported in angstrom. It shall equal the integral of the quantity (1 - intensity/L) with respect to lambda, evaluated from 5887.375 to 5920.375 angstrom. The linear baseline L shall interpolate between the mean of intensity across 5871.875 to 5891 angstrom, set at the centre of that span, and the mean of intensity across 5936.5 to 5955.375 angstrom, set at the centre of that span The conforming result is 1.46 angstrom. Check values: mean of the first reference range 4.19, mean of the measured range 4.12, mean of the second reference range 4.52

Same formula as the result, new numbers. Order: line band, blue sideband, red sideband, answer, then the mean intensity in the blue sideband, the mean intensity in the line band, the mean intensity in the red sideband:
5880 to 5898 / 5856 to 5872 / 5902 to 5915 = 2.92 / 4.47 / 3.76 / 4.49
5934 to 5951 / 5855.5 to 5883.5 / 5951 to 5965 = 0.07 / 4.45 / 4.58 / 4.63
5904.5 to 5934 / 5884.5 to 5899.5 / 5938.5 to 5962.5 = -3.09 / 3.67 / 4.51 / 4.57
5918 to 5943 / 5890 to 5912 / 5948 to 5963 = -1.49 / 4.04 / 4.59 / 4.57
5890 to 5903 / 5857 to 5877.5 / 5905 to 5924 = 2.24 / 4.53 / 3.72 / 4.48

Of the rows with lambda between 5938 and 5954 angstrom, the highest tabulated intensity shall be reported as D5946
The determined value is 4.68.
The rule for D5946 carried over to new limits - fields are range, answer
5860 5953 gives 4.8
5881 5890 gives 4.17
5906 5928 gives 4.56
